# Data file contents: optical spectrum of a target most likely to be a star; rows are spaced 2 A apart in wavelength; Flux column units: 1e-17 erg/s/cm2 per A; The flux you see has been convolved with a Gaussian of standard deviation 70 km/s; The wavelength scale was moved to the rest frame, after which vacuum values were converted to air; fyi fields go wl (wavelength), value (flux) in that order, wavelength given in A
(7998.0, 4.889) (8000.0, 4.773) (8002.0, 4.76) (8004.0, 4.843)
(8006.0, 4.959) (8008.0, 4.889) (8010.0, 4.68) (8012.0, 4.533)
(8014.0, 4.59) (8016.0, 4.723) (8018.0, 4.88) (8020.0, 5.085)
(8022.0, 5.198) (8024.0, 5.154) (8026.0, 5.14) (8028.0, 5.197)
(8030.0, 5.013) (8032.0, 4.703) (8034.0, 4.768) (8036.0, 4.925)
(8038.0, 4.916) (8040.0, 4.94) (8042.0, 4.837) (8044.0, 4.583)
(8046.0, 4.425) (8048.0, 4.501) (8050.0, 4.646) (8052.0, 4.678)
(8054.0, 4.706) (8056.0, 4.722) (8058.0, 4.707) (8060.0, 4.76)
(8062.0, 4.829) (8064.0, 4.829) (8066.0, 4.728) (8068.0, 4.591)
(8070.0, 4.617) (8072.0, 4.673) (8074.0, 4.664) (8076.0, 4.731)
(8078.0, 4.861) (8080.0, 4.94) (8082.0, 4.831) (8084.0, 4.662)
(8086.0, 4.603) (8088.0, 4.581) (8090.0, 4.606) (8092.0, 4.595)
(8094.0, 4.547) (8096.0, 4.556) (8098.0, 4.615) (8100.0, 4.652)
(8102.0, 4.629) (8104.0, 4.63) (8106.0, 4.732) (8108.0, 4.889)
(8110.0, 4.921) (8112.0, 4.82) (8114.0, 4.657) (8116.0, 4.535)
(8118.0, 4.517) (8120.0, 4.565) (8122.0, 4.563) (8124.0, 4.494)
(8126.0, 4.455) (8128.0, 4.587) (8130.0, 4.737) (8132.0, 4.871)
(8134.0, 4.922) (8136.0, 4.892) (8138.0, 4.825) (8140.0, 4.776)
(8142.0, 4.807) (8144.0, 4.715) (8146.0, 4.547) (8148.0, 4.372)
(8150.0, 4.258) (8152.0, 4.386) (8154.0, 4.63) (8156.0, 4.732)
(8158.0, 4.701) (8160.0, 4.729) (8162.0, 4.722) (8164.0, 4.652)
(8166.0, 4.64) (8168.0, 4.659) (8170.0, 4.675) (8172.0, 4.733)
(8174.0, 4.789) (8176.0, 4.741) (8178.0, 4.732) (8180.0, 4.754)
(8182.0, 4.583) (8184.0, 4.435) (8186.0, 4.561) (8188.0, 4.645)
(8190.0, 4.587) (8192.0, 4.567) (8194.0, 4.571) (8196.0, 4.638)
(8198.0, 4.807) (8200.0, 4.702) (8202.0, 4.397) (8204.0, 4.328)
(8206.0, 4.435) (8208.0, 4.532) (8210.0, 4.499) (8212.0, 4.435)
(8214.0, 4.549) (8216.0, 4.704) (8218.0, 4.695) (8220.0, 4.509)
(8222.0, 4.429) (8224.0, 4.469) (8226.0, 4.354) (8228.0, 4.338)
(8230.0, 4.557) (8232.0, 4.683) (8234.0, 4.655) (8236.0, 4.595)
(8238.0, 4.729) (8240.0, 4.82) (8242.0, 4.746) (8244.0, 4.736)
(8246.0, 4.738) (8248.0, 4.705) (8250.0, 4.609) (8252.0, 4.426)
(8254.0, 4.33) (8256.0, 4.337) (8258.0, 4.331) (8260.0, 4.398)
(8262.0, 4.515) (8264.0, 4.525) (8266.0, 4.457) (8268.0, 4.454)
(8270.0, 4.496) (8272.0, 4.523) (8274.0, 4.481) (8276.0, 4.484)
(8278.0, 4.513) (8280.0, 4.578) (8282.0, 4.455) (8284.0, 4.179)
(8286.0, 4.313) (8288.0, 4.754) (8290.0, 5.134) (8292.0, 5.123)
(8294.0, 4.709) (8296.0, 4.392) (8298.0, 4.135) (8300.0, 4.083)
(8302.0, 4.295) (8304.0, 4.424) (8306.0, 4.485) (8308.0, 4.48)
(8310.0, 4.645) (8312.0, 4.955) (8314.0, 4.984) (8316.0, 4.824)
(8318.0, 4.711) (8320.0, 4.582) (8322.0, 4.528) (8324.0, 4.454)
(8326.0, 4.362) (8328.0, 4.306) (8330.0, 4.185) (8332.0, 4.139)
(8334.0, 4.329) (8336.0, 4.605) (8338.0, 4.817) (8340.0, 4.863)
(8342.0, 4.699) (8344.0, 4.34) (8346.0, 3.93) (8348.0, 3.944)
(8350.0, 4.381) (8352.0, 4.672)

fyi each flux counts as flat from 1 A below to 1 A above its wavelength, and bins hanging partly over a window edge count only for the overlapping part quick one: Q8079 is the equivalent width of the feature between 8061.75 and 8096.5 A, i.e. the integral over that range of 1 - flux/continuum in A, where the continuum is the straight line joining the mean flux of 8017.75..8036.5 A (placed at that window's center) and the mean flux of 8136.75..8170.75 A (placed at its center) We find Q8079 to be 1.2 A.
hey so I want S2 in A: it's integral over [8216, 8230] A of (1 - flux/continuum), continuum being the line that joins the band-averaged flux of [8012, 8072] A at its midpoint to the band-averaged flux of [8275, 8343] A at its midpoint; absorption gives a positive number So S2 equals 0.4 A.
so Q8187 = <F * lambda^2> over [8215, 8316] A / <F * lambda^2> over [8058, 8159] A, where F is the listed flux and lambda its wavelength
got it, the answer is 1.01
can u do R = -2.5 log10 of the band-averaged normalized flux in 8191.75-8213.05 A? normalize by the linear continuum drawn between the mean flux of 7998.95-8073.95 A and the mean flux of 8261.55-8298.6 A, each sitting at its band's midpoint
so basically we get 0.021 mag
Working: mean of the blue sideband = 4.8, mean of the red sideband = 4.54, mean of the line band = 4.54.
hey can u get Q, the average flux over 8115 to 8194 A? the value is 4.64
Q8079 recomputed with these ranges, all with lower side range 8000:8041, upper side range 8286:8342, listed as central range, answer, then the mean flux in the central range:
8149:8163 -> 0.4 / 4.59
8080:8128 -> 1.6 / 4.64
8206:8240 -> 0.8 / 4.55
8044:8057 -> 0.7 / 4.61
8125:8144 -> 0.0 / 4.76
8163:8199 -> 0.5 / 4.65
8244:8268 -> 0.7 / 4.5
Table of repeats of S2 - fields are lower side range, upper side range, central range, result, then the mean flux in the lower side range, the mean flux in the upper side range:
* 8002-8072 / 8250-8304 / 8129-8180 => -0.5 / 4.8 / 4.48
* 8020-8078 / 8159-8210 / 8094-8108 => 0.2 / 4.8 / 4.62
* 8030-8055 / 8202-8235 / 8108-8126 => 0.0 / 4.73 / 4.51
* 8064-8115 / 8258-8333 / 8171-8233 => 0.3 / 4.7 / 4.51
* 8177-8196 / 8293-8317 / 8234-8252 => -0.5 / 4.61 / 4.53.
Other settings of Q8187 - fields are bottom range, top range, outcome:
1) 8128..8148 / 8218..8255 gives 0.99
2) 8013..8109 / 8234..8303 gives 1.00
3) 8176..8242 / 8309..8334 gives 1.02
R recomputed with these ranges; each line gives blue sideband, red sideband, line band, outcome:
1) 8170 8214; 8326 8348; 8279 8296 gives -0.042 mag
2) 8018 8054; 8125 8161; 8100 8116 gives -0.001 mag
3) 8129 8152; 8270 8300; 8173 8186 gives -0.004 mag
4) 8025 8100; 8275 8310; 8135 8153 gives 0.008 mag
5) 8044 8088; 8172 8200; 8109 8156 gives 0.005 mag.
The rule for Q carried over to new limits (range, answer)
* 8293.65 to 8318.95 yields 4.54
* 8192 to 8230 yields 4.52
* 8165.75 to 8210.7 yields 4.61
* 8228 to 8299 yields 4.56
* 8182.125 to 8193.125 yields 4.56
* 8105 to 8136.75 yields 4.7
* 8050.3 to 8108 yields 4.69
